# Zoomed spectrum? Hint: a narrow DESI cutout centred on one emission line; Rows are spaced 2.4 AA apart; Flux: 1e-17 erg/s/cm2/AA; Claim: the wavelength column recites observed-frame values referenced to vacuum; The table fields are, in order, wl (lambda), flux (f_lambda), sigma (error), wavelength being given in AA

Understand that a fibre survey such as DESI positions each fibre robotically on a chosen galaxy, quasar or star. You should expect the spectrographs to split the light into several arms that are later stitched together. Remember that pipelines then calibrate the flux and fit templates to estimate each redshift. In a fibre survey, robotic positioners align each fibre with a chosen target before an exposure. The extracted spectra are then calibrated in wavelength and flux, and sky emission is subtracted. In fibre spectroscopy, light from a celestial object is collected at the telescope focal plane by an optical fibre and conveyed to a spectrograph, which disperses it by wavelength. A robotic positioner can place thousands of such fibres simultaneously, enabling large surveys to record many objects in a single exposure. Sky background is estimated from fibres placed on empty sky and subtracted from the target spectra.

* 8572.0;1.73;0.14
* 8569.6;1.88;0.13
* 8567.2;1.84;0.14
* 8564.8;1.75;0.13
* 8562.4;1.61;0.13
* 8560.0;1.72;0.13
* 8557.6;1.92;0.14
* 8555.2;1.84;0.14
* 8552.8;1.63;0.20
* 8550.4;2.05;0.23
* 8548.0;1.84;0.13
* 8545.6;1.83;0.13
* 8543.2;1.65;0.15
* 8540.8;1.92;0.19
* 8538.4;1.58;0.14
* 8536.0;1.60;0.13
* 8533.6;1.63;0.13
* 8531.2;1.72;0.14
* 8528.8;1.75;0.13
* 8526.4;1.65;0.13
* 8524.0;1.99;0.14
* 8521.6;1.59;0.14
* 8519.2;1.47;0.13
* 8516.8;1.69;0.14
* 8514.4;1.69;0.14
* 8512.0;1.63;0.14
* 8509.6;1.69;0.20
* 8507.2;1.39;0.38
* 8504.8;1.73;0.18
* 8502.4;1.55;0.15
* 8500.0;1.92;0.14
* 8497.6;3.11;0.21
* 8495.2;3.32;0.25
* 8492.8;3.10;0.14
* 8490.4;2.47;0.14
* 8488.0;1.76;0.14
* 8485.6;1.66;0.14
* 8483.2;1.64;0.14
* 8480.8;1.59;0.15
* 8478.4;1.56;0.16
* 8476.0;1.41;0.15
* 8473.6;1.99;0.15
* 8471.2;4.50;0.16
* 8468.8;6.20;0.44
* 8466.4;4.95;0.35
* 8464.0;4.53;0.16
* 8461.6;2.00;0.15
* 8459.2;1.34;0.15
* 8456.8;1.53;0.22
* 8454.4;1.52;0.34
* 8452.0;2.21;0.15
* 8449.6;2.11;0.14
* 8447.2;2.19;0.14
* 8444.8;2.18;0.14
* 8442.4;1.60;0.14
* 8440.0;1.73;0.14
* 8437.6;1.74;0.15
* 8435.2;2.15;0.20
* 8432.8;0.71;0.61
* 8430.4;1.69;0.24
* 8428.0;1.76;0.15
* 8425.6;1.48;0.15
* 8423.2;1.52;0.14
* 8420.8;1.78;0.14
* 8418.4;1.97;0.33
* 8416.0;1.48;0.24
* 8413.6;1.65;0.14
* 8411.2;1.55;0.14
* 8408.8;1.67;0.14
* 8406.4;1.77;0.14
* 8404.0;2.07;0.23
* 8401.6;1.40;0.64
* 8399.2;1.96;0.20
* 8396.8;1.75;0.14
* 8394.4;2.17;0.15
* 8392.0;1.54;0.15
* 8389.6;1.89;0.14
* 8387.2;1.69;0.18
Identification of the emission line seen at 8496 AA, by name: [N II] 6583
